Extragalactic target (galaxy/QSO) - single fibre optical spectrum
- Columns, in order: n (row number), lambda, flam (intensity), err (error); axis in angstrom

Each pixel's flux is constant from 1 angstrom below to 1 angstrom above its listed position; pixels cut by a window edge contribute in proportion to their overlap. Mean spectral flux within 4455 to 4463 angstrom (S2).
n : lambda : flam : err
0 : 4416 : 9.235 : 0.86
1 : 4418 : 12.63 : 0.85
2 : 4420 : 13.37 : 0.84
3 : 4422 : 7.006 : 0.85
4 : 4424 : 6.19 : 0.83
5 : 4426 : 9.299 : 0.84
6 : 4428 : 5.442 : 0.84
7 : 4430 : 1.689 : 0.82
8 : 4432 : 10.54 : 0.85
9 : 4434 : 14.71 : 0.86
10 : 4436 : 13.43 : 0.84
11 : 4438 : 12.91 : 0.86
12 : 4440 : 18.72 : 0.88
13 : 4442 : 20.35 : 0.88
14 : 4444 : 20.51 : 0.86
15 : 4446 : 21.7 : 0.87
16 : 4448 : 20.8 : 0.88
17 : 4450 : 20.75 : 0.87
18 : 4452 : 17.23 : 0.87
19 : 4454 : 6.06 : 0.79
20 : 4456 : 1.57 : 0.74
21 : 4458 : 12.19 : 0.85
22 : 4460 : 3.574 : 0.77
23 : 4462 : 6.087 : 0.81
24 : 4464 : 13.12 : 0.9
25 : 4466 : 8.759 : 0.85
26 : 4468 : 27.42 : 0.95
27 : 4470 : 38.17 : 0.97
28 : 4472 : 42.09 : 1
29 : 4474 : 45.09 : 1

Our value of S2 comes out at 5.86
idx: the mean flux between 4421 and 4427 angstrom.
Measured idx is 7.5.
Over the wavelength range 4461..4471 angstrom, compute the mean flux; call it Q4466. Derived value 18.7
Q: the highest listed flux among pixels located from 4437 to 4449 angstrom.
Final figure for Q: 21.7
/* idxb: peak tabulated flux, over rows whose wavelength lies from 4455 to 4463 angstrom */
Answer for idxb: 12.19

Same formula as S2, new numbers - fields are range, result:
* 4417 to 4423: 11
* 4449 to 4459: 11.6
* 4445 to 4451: 21.1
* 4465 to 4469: 18.1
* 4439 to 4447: 20.3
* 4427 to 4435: 8.1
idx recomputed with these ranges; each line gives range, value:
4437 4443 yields 17.3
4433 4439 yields 13.7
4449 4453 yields 19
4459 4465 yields 7.59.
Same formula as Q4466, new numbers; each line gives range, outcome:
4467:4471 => 32.8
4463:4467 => 10.9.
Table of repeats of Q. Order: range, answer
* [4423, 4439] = 14.71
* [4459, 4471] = 38.17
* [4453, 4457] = 6.06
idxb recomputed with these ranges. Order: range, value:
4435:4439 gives 13.43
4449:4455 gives 20.75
